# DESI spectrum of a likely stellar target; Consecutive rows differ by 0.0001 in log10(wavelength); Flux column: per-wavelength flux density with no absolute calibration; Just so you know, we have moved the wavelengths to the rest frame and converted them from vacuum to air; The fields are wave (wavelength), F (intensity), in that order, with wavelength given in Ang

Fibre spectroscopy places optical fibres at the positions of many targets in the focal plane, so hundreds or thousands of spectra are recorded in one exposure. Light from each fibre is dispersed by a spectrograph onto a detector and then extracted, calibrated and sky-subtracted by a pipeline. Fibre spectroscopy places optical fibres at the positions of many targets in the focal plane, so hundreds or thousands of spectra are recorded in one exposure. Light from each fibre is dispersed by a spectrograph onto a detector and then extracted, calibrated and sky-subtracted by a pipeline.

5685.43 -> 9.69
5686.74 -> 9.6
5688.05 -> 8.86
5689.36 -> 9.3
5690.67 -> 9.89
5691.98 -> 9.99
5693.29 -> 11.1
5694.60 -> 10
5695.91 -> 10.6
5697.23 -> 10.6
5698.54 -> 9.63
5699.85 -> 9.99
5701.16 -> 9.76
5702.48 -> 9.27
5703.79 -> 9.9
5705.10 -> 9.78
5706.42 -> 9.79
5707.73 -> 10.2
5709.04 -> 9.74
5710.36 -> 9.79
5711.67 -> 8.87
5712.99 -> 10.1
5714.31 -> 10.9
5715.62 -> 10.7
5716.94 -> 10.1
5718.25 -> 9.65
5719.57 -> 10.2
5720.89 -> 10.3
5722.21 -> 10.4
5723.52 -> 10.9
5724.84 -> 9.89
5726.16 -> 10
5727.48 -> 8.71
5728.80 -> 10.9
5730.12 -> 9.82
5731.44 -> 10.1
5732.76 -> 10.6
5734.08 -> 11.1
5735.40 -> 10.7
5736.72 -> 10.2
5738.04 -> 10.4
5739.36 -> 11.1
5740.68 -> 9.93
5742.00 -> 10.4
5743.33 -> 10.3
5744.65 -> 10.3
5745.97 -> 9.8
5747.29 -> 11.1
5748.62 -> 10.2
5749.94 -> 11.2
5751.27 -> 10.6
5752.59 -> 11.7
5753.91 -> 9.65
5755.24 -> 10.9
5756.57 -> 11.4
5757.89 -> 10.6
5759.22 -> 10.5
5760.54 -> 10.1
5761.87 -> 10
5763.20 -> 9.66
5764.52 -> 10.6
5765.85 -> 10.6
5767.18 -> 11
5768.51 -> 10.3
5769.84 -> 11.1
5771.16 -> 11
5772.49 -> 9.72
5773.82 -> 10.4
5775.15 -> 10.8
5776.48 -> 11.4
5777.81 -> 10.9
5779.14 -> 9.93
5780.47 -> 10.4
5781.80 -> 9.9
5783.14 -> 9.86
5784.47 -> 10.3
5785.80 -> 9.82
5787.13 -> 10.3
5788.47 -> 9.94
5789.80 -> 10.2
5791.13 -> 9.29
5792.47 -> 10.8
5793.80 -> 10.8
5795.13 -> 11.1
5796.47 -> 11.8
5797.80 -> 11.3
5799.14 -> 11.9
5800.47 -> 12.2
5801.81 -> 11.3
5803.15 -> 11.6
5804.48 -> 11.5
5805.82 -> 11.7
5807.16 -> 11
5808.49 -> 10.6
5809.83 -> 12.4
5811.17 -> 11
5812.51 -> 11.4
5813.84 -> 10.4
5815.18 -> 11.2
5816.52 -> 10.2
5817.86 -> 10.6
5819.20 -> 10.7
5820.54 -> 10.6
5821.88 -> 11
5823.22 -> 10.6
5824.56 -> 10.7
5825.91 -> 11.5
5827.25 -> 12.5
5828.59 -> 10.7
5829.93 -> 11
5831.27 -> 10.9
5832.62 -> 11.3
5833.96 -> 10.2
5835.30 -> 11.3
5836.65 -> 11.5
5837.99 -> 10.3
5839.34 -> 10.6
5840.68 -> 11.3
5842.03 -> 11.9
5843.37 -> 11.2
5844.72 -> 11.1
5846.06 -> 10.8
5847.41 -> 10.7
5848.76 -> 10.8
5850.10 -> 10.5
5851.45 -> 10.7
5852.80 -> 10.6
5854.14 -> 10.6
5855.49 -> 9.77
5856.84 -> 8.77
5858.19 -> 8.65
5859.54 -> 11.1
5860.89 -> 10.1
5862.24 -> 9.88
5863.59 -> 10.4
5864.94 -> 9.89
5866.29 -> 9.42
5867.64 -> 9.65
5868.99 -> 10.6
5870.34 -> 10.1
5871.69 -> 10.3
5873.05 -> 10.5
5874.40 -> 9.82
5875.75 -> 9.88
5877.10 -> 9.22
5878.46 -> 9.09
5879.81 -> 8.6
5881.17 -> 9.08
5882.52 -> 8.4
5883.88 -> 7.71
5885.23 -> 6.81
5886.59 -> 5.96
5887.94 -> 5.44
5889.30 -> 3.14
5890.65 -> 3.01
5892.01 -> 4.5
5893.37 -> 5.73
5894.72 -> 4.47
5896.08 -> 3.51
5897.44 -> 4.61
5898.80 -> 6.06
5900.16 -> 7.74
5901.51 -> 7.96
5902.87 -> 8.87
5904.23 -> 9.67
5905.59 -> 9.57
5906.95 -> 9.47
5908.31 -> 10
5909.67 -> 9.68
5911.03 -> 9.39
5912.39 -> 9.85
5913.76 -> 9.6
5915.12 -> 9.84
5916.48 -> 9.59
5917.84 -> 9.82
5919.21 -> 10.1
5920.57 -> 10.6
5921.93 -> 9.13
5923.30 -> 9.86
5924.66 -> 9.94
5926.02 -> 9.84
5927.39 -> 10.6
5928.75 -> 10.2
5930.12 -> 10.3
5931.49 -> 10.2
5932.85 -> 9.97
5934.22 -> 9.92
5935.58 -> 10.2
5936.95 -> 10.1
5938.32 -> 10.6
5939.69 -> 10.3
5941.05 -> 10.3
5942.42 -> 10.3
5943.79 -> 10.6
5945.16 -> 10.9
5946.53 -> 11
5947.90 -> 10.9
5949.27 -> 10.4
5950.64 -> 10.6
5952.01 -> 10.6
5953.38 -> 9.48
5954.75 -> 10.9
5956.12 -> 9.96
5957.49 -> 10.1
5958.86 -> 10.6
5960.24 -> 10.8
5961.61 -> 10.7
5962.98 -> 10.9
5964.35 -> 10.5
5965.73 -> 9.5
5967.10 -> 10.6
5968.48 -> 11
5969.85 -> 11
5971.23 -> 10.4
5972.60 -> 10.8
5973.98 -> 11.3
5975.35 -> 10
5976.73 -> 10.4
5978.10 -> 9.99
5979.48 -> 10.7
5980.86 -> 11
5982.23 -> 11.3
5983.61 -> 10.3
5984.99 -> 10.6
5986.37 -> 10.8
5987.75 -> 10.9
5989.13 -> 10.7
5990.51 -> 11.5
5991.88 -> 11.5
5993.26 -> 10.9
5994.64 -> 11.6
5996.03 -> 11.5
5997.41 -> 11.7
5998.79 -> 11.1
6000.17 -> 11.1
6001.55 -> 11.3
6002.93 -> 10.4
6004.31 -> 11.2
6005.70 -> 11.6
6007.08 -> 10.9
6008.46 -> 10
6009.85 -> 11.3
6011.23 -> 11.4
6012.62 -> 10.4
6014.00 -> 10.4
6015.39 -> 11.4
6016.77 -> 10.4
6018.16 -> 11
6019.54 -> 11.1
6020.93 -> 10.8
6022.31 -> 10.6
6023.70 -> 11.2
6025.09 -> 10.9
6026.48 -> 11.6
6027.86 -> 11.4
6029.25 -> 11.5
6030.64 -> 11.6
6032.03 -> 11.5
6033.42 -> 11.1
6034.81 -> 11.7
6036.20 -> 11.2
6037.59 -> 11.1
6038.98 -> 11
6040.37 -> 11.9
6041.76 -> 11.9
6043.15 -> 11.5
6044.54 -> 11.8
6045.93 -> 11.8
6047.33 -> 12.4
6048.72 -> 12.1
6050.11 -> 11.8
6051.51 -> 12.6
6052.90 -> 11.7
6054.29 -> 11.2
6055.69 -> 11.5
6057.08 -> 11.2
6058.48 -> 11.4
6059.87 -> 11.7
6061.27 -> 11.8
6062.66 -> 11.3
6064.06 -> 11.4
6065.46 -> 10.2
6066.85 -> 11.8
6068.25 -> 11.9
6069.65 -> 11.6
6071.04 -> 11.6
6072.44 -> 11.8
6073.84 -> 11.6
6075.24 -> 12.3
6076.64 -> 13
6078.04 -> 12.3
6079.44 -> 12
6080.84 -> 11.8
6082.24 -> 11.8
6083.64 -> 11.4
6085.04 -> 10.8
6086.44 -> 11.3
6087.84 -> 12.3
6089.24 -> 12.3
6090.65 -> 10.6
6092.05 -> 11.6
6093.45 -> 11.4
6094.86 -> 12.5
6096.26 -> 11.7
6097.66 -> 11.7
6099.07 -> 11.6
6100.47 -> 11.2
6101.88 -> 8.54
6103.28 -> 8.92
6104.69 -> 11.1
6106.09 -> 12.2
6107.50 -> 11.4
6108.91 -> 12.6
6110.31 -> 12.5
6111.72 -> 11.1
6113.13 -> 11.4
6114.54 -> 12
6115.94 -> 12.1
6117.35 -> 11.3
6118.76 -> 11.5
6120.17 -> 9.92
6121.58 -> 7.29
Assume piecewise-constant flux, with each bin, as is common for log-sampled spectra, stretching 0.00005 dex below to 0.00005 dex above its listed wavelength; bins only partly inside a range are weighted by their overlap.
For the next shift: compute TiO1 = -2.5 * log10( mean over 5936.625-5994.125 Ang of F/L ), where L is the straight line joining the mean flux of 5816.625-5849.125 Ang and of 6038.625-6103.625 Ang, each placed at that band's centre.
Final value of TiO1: 0.07 mag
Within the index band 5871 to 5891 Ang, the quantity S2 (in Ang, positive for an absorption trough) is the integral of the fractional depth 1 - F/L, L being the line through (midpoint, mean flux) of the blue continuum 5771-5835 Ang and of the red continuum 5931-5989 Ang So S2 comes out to 5.3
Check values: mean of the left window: 10.8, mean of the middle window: 7.88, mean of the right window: 10.5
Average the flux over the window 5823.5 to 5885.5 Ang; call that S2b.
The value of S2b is 10.2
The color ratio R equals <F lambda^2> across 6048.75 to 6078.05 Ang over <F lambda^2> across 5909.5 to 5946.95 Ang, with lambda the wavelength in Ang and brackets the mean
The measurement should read 1.2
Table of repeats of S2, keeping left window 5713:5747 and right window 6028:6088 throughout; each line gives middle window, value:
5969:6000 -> 1.19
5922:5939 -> 1.55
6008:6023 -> 0.86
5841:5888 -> 4.87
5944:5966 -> 1.40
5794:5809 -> -1.20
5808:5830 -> -0.71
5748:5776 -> -0.39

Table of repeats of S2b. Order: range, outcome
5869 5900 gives 7.17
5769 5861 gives 10.8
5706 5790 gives 10.3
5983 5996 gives 11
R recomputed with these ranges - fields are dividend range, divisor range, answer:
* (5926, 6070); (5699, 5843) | 1.12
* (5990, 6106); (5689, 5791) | 1.23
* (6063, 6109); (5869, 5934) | 1.44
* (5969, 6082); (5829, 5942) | 1.27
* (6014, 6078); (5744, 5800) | 1.20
